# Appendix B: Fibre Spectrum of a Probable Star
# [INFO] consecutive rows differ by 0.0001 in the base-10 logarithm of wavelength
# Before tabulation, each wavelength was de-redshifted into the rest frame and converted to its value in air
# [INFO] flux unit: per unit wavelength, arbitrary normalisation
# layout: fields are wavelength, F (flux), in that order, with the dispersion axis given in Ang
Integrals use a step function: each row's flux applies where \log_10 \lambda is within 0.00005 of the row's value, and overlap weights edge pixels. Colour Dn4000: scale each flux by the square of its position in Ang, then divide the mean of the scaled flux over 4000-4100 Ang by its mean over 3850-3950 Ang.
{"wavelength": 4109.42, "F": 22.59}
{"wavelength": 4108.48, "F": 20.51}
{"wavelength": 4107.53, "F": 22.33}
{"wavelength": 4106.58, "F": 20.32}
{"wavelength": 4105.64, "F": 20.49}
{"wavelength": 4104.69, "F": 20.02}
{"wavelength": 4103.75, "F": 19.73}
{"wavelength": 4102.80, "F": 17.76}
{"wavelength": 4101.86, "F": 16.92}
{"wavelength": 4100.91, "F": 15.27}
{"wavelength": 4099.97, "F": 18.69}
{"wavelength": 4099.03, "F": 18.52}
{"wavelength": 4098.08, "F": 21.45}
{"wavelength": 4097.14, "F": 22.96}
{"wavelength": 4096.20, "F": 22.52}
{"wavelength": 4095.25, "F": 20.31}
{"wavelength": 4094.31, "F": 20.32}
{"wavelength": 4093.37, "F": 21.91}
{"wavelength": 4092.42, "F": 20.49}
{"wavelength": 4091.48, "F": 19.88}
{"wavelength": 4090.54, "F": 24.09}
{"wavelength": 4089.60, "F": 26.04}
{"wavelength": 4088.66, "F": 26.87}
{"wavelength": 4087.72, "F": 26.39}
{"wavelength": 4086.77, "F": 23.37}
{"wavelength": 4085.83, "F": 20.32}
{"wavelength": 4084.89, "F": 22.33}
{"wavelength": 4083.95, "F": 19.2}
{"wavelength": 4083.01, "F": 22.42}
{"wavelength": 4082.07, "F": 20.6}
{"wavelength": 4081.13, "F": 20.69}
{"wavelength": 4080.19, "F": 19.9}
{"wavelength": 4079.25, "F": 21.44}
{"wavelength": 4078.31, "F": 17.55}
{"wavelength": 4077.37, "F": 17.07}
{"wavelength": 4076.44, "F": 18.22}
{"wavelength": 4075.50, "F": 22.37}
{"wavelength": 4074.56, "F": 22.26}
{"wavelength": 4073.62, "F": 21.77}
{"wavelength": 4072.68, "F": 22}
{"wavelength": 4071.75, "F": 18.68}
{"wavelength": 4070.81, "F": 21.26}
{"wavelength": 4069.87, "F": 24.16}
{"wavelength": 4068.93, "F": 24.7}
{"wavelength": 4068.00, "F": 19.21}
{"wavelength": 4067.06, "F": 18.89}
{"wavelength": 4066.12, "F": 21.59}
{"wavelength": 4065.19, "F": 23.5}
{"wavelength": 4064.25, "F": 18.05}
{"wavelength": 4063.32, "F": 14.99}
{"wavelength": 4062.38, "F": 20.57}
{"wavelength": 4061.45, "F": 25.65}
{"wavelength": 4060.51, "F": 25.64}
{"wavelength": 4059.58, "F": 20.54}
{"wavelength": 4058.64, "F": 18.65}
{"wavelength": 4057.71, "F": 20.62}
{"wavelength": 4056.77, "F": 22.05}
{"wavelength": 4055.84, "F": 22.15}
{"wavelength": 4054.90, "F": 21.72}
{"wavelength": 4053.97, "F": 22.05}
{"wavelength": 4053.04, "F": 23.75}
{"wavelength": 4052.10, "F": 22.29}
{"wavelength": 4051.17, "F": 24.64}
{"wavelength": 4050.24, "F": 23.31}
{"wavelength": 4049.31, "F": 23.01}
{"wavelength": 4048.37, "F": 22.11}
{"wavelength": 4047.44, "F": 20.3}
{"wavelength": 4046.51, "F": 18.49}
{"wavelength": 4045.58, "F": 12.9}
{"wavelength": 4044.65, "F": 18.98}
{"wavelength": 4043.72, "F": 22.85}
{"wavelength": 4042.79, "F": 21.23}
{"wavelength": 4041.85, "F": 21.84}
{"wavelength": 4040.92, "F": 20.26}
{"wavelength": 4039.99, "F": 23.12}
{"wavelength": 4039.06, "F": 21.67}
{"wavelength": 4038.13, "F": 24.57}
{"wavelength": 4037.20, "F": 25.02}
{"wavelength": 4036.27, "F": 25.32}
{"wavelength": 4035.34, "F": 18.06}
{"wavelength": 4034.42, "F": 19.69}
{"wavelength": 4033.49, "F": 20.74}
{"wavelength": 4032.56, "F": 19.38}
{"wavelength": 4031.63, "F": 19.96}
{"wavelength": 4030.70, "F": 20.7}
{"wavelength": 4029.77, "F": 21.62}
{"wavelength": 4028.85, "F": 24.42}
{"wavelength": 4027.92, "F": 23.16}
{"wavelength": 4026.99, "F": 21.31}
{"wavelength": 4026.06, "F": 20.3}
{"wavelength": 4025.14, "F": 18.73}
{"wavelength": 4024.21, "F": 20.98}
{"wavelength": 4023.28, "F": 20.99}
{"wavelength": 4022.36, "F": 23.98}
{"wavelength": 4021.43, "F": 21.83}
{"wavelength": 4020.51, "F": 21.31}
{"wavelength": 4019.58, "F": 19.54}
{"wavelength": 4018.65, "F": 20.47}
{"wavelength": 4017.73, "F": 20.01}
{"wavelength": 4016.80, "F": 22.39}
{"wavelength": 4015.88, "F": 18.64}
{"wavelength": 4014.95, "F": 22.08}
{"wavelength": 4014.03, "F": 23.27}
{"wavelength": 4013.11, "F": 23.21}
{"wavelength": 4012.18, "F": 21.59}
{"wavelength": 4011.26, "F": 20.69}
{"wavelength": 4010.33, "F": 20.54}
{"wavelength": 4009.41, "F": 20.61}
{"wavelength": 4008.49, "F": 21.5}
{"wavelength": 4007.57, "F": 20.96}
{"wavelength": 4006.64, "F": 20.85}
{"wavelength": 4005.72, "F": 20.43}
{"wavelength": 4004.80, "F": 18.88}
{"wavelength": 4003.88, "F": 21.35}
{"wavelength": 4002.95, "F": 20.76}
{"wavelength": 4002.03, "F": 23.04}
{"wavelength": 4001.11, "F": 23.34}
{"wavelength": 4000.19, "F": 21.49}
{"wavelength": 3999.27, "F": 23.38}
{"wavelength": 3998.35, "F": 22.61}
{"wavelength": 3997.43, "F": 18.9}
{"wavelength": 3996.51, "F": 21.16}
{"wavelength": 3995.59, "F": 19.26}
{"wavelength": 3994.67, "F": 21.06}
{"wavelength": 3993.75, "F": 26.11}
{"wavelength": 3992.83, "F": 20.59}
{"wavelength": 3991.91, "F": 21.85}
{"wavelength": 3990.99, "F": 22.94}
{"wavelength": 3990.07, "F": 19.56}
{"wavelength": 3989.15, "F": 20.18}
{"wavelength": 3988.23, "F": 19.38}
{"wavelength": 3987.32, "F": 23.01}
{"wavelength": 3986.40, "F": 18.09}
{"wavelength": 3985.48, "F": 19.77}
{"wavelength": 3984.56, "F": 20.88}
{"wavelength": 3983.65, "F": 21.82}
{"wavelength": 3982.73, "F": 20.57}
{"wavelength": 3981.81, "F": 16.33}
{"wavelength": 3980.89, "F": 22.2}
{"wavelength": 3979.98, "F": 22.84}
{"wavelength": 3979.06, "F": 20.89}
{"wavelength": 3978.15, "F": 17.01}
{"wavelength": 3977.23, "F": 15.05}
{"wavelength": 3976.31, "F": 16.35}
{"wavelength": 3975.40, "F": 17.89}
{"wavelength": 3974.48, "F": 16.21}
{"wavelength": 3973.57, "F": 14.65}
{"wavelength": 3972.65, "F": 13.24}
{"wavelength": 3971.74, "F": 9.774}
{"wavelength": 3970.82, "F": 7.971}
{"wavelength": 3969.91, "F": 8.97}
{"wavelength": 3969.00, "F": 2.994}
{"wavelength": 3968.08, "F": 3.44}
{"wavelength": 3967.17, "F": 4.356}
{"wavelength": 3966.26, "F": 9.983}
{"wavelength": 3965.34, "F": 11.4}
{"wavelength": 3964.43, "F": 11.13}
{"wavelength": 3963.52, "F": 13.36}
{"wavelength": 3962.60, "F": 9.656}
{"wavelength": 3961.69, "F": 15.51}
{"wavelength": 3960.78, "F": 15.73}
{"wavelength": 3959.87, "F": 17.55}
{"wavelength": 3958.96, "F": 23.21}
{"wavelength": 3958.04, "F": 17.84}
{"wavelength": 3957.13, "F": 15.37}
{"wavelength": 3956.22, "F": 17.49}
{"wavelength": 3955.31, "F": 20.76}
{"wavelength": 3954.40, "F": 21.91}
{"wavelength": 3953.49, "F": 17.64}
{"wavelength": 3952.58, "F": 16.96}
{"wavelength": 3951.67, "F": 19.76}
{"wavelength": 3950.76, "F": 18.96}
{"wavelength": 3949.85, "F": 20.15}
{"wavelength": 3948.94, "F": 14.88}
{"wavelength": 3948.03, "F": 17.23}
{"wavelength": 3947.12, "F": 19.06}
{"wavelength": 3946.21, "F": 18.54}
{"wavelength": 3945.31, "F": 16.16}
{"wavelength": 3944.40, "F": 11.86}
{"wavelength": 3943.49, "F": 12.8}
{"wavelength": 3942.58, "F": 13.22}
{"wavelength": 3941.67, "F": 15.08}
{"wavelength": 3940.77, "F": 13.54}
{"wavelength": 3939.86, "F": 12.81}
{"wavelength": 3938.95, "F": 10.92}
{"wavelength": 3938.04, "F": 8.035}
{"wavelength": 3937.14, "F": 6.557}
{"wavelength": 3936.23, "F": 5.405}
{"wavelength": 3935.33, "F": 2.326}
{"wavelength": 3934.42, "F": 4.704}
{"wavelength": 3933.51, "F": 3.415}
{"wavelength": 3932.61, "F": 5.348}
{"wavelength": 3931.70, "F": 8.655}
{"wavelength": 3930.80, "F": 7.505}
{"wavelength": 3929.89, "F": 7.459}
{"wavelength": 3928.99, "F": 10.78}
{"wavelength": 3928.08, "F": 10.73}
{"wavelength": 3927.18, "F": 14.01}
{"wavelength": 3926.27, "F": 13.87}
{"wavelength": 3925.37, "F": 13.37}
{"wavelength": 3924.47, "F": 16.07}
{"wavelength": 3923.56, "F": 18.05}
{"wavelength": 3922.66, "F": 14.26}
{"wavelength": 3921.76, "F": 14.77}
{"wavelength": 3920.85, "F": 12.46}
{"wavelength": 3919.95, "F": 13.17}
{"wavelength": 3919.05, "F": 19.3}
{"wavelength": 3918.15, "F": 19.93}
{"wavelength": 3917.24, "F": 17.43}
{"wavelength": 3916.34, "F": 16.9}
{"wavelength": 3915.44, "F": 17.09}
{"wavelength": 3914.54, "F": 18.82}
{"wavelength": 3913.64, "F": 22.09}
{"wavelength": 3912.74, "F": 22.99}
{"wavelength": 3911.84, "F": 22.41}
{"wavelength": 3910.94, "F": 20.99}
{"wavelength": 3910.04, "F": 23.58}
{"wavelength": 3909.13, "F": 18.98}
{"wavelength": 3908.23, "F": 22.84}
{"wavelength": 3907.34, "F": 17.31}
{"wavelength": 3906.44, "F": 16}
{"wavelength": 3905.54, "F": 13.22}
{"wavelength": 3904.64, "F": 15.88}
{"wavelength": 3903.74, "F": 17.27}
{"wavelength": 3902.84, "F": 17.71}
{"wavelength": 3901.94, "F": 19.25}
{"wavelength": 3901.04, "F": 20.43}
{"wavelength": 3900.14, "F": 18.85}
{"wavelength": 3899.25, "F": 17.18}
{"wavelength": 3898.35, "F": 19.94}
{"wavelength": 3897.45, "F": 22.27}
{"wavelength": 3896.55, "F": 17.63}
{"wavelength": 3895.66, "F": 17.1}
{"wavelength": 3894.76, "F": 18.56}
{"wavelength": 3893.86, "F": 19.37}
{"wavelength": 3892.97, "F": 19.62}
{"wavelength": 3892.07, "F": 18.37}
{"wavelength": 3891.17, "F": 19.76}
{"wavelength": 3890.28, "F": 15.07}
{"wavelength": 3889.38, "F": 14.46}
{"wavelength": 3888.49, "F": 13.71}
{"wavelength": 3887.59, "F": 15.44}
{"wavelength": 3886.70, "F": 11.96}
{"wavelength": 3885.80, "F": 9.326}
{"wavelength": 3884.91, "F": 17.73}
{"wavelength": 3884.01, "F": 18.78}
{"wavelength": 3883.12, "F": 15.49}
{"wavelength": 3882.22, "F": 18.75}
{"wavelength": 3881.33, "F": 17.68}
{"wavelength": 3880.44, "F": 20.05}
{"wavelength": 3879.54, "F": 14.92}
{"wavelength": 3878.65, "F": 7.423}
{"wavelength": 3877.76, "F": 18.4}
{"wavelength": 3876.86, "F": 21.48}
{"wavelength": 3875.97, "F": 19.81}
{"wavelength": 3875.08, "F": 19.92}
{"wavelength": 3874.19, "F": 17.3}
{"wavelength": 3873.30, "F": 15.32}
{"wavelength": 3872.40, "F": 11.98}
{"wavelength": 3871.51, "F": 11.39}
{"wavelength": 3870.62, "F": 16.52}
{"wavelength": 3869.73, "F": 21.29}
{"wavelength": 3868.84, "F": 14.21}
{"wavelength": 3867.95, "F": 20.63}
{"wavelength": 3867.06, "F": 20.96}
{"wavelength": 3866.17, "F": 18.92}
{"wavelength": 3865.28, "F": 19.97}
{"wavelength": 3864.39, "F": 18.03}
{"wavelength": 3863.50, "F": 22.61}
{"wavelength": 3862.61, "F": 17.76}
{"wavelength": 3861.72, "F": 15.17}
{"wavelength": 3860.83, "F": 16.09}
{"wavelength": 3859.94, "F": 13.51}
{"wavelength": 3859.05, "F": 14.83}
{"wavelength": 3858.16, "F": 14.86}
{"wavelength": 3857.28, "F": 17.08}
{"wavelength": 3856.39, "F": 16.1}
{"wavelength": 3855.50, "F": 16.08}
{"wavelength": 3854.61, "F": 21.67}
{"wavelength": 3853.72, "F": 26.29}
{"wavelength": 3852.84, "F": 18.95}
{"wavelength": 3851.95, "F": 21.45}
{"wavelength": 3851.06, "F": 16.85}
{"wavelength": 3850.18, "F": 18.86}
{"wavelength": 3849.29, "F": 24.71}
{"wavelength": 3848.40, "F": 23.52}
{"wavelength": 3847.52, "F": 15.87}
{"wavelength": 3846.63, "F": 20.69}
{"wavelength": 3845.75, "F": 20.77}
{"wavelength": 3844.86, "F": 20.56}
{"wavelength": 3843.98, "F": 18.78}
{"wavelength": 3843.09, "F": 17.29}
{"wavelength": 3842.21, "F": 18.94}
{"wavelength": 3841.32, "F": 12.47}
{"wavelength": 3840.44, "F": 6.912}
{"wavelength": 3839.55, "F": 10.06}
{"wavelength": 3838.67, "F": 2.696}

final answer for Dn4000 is 1.44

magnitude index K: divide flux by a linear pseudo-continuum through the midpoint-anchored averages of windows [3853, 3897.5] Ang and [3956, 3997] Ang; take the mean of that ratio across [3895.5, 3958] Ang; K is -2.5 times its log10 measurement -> 0.092 mag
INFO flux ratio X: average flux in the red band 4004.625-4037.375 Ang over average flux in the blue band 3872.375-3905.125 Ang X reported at 1.2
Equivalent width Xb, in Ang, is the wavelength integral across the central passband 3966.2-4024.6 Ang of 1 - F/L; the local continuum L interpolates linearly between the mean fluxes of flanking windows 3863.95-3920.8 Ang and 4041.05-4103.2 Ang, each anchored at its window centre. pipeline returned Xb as 1.9 Ang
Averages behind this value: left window 17.7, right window 21.1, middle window 19.1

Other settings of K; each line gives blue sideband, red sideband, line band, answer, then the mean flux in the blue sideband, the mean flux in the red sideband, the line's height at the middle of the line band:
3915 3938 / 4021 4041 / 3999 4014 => -0.11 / 11.7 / 21.7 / 19.3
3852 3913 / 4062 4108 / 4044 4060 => -0.04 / 17.7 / 20.8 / 20.3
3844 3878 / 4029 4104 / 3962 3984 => 0.41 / 18.4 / 21.2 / 19.9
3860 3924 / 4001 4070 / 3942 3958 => 0.11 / 17.6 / 21.3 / 19.1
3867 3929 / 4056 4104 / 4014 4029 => -0.08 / 17.2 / 21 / 19.8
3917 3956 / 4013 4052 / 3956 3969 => 0.20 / 13.5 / 21.3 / 15.6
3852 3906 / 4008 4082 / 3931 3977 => 0.42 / 17.4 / 21.2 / 19.1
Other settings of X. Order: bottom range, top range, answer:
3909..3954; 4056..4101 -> 1.47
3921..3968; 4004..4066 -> 1.61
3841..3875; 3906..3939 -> 0.77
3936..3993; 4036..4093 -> 1.37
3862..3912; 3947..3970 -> 0.84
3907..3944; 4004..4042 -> 1.54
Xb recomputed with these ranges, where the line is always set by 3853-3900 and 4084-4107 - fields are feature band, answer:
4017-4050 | -1.8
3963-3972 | 5.0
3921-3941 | 8.9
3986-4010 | -2.2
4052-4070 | -0.9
